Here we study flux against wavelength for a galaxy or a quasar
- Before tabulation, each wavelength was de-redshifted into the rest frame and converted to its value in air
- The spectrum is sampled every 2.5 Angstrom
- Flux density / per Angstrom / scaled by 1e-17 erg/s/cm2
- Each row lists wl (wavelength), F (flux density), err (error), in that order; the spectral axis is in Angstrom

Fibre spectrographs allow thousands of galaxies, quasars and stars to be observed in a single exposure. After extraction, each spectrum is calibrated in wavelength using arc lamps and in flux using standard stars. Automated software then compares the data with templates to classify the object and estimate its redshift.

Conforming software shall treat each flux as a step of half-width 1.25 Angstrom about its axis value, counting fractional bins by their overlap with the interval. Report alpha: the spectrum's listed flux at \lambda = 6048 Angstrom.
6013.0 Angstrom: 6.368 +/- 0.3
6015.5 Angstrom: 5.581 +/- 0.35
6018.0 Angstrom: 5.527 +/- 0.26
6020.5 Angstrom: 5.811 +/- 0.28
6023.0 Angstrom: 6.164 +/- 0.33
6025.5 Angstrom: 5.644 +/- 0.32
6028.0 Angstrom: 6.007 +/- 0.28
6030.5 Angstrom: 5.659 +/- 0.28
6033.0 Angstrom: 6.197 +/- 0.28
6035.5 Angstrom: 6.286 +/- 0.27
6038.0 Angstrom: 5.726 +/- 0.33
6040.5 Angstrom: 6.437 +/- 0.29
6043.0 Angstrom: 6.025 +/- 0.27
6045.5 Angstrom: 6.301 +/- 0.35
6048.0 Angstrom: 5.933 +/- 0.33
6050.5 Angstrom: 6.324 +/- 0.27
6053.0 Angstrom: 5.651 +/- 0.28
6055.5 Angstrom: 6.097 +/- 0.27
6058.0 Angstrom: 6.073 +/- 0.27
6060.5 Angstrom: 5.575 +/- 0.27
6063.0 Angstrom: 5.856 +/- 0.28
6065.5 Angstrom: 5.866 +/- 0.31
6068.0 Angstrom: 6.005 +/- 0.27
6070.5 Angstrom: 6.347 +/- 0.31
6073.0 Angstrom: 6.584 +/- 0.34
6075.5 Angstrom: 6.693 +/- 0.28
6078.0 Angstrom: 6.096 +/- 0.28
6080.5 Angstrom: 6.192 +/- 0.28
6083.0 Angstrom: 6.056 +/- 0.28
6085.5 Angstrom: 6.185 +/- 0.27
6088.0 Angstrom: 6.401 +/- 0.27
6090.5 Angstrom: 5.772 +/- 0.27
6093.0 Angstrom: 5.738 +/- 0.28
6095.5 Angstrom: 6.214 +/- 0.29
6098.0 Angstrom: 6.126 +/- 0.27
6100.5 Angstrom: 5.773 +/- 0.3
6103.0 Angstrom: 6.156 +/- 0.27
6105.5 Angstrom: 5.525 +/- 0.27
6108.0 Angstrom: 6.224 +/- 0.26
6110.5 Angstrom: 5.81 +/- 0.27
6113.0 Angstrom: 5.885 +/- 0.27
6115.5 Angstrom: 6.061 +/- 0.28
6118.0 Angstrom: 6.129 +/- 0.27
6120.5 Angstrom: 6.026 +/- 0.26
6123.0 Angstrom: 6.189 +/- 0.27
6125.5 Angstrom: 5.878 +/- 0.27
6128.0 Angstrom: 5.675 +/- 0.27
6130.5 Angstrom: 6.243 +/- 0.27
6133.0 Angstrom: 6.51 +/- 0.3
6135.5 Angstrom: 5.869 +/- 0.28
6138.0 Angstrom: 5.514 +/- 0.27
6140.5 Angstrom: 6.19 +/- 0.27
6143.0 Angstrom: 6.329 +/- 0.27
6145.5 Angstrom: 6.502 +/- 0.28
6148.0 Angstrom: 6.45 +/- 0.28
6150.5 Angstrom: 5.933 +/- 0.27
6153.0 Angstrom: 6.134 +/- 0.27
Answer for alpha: 5.933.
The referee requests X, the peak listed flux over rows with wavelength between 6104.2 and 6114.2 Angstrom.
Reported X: 6.224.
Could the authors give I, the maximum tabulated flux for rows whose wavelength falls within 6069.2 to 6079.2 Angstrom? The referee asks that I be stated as 6.693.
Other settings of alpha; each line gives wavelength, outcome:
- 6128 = 5.675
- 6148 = 6.45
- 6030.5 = 5.659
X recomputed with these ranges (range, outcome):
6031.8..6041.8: 6.437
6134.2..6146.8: 6.502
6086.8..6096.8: 6.401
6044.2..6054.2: 6.324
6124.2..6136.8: 6.51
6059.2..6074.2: 6.584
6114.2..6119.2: 6.129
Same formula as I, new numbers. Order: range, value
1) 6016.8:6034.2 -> 6.197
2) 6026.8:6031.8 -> 6.007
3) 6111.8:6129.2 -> 6.189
